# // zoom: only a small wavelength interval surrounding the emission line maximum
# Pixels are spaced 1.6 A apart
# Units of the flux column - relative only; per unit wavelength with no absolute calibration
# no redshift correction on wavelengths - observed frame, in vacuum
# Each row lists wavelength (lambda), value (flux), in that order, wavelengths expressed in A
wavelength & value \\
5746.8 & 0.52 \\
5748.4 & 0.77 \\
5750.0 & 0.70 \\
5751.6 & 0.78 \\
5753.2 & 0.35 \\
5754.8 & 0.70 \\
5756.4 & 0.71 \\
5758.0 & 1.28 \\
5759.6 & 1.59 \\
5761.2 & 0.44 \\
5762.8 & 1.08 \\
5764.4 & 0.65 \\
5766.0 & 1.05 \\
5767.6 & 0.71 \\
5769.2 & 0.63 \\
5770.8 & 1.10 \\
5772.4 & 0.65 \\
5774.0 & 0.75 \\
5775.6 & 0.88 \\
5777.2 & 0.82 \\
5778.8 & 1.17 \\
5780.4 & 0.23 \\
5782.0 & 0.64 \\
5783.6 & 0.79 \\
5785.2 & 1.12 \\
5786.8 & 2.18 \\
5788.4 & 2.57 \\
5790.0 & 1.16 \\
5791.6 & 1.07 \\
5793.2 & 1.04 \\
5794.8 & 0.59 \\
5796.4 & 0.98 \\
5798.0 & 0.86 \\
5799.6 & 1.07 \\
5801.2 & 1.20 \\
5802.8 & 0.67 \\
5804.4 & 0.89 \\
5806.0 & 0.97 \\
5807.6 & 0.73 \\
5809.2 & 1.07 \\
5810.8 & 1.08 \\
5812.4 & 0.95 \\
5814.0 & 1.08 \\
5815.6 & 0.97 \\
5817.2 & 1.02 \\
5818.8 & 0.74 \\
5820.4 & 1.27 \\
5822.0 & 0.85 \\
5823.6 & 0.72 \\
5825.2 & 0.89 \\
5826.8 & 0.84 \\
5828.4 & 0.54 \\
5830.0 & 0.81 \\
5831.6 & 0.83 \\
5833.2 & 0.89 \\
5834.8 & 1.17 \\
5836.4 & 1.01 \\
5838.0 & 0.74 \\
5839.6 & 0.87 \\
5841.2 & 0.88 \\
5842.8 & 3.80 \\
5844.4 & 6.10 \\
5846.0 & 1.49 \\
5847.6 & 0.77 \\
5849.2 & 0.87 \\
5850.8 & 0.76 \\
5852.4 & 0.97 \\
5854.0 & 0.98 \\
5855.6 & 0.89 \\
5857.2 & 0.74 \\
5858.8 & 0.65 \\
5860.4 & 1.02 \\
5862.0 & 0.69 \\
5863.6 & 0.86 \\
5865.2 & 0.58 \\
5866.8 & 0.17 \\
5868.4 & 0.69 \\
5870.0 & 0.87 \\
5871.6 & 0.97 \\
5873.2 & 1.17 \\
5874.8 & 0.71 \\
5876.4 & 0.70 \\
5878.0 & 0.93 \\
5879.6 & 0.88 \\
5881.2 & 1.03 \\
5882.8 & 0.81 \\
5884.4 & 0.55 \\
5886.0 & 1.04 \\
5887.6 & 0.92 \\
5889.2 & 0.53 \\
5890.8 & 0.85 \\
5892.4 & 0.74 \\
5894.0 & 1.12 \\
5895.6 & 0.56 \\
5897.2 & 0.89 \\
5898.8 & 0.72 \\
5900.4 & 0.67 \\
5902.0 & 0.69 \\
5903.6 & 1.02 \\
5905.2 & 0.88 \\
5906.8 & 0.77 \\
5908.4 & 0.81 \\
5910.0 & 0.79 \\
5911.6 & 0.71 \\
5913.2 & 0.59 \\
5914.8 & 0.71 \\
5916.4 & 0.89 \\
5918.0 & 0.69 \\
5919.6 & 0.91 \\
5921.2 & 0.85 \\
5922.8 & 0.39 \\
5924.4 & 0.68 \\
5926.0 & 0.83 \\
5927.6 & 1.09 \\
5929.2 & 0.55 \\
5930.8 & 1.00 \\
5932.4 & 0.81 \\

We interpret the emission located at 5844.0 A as [O III]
